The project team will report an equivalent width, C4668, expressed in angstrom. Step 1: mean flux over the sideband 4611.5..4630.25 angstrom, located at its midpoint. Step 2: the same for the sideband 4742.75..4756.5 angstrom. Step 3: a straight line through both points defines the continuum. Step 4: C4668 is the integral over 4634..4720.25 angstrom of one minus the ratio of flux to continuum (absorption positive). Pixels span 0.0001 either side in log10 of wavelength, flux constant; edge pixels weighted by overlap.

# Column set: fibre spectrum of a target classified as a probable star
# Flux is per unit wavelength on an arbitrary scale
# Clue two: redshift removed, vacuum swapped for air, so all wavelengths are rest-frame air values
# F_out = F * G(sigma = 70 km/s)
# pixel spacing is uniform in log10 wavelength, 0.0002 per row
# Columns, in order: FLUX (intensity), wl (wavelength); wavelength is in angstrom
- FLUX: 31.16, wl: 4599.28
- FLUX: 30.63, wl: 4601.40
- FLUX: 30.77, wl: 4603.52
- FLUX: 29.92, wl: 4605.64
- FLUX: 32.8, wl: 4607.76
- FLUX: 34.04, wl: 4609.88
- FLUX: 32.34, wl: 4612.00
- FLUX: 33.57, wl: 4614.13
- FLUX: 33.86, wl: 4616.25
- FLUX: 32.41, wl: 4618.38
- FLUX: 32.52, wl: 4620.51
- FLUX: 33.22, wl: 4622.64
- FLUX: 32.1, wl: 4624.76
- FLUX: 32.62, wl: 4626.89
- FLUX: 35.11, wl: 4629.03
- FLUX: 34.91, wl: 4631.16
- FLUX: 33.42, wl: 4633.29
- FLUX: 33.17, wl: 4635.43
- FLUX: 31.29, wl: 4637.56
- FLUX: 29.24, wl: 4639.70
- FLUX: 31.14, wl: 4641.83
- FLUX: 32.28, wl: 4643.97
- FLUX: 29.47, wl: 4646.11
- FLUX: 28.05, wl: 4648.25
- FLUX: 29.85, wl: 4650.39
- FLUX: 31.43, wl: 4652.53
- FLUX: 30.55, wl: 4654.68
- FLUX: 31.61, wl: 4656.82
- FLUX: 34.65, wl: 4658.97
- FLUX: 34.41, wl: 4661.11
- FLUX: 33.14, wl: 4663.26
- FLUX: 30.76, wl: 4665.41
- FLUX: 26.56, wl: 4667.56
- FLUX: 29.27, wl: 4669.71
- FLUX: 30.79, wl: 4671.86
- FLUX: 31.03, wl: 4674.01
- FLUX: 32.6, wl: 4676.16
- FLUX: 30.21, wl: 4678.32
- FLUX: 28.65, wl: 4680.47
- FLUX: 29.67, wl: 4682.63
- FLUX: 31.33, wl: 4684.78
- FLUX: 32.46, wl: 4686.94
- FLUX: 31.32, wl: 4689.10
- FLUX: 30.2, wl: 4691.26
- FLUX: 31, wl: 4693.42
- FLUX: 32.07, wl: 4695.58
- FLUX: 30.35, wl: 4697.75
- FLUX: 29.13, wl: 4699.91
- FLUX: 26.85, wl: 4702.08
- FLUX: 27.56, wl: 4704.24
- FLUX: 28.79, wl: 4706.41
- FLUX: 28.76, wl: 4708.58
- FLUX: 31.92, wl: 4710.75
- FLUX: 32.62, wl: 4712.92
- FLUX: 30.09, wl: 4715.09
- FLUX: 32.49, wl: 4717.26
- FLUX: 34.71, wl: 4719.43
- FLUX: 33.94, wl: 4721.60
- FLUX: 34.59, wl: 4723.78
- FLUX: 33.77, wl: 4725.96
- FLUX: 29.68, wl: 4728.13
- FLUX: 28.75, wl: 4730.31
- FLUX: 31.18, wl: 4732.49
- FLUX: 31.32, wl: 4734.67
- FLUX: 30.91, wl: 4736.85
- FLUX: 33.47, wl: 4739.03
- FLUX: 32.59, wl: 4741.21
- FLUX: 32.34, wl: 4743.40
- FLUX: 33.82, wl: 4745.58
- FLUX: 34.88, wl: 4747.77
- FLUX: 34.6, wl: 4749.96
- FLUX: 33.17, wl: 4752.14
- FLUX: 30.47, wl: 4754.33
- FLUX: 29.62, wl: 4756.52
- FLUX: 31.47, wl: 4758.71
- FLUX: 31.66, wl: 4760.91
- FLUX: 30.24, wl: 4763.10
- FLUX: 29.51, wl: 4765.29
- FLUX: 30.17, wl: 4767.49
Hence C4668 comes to 5.9 angstrom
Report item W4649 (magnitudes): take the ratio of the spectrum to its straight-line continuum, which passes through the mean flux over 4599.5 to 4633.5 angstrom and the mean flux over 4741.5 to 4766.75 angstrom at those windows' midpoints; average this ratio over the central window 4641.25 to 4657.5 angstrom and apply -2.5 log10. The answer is 0.070 mag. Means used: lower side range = 32.7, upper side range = 32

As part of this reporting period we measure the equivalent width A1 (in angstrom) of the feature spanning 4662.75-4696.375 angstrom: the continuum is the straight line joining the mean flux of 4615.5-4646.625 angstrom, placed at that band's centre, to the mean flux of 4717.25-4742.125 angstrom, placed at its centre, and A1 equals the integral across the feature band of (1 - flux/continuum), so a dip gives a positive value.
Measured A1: 1.8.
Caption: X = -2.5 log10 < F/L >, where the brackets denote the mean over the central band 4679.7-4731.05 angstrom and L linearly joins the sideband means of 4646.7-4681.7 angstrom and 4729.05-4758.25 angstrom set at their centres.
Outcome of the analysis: 0.02 mag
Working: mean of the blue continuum 30.8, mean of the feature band 30.9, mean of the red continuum 32.1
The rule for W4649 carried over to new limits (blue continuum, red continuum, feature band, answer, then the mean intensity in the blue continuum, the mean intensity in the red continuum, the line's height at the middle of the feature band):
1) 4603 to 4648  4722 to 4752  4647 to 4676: 0.049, 32.3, 32.5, 32.4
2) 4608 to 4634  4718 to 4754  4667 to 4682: 0.105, 33.3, 32.7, 33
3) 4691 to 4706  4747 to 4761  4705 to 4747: -0.035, 29.5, 32.2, 30.9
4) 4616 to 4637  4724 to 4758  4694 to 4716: 0.092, 33.3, 32.1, 32.5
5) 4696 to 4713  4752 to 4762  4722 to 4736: -0.052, 29.4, 31.1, 30.2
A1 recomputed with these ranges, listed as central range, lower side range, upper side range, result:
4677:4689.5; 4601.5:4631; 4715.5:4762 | 0.7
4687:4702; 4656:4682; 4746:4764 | 0.4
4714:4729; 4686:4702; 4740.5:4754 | -0.3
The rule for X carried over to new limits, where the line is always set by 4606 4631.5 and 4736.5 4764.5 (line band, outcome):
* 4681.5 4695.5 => 0.05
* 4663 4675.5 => 0.09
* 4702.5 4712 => 0.12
